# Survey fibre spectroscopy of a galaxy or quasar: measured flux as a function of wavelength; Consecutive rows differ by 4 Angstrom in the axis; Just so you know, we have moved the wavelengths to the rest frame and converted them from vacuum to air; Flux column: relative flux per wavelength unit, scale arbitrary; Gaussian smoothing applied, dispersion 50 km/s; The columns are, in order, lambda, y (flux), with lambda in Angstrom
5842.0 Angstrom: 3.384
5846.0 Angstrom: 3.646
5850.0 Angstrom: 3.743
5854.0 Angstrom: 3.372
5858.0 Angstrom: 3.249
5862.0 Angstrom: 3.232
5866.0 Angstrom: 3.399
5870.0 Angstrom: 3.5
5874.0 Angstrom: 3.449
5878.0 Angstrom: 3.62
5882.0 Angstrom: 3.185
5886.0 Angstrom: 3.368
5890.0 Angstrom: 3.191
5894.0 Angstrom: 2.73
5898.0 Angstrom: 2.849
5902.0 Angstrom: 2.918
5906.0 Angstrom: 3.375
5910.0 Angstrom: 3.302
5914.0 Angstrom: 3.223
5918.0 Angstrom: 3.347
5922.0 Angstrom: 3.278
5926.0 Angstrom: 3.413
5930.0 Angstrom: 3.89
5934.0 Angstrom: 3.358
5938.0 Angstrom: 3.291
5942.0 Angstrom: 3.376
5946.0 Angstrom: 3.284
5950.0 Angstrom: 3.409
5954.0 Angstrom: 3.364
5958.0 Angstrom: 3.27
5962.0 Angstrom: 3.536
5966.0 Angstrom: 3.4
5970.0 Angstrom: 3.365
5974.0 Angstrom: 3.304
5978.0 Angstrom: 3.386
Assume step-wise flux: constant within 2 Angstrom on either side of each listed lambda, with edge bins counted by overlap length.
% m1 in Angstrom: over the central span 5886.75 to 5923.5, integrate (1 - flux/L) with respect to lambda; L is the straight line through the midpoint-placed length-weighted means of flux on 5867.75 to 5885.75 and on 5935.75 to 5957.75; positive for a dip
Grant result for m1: 2.7 Angstrom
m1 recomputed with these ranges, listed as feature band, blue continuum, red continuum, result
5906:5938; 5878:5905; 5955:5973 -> -1.7 Angstrom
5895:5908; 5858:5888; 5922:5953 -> 1.4 Angstrom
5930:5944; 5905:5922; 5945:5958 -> -0.4 Angstrom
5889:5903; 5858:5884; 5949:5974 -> 2.0 Angstrom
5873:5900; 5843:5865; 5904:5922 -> 1.4 Angstrom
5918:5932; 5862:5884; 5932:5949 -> -0.6 Angstrom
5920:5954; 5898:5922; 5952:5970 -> -1.1 Angstrom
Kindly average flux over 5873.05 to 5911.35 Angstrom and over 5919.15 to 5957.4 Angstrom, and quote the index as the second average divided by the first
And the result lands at 1.07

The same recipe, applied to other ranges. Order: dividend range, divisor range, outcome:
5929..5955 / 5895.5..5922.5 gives 1.08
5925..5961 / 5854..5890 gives 1.01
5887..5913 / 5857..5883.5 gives 0.91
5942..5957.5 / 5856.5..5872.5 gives 1.00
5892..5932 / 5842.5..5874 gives 0.94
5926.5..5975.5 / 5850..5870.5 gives 1.01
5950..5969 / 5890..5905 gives 1.16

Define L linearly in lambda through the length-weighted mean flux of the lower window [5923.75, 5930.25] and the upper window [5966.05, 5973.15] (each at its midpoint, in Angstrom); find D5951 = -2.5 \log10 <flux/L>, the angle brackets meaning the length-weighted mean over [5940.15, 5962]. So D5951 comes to 0.03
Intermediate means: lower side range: 3.57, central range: 3.36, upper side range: 3.36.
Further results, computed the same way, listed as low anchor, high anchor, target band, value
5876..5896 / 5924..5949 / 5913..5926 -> 0.02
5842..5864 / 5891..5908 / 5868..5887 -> -0.07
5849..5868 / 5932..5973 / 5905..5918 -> 0.02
